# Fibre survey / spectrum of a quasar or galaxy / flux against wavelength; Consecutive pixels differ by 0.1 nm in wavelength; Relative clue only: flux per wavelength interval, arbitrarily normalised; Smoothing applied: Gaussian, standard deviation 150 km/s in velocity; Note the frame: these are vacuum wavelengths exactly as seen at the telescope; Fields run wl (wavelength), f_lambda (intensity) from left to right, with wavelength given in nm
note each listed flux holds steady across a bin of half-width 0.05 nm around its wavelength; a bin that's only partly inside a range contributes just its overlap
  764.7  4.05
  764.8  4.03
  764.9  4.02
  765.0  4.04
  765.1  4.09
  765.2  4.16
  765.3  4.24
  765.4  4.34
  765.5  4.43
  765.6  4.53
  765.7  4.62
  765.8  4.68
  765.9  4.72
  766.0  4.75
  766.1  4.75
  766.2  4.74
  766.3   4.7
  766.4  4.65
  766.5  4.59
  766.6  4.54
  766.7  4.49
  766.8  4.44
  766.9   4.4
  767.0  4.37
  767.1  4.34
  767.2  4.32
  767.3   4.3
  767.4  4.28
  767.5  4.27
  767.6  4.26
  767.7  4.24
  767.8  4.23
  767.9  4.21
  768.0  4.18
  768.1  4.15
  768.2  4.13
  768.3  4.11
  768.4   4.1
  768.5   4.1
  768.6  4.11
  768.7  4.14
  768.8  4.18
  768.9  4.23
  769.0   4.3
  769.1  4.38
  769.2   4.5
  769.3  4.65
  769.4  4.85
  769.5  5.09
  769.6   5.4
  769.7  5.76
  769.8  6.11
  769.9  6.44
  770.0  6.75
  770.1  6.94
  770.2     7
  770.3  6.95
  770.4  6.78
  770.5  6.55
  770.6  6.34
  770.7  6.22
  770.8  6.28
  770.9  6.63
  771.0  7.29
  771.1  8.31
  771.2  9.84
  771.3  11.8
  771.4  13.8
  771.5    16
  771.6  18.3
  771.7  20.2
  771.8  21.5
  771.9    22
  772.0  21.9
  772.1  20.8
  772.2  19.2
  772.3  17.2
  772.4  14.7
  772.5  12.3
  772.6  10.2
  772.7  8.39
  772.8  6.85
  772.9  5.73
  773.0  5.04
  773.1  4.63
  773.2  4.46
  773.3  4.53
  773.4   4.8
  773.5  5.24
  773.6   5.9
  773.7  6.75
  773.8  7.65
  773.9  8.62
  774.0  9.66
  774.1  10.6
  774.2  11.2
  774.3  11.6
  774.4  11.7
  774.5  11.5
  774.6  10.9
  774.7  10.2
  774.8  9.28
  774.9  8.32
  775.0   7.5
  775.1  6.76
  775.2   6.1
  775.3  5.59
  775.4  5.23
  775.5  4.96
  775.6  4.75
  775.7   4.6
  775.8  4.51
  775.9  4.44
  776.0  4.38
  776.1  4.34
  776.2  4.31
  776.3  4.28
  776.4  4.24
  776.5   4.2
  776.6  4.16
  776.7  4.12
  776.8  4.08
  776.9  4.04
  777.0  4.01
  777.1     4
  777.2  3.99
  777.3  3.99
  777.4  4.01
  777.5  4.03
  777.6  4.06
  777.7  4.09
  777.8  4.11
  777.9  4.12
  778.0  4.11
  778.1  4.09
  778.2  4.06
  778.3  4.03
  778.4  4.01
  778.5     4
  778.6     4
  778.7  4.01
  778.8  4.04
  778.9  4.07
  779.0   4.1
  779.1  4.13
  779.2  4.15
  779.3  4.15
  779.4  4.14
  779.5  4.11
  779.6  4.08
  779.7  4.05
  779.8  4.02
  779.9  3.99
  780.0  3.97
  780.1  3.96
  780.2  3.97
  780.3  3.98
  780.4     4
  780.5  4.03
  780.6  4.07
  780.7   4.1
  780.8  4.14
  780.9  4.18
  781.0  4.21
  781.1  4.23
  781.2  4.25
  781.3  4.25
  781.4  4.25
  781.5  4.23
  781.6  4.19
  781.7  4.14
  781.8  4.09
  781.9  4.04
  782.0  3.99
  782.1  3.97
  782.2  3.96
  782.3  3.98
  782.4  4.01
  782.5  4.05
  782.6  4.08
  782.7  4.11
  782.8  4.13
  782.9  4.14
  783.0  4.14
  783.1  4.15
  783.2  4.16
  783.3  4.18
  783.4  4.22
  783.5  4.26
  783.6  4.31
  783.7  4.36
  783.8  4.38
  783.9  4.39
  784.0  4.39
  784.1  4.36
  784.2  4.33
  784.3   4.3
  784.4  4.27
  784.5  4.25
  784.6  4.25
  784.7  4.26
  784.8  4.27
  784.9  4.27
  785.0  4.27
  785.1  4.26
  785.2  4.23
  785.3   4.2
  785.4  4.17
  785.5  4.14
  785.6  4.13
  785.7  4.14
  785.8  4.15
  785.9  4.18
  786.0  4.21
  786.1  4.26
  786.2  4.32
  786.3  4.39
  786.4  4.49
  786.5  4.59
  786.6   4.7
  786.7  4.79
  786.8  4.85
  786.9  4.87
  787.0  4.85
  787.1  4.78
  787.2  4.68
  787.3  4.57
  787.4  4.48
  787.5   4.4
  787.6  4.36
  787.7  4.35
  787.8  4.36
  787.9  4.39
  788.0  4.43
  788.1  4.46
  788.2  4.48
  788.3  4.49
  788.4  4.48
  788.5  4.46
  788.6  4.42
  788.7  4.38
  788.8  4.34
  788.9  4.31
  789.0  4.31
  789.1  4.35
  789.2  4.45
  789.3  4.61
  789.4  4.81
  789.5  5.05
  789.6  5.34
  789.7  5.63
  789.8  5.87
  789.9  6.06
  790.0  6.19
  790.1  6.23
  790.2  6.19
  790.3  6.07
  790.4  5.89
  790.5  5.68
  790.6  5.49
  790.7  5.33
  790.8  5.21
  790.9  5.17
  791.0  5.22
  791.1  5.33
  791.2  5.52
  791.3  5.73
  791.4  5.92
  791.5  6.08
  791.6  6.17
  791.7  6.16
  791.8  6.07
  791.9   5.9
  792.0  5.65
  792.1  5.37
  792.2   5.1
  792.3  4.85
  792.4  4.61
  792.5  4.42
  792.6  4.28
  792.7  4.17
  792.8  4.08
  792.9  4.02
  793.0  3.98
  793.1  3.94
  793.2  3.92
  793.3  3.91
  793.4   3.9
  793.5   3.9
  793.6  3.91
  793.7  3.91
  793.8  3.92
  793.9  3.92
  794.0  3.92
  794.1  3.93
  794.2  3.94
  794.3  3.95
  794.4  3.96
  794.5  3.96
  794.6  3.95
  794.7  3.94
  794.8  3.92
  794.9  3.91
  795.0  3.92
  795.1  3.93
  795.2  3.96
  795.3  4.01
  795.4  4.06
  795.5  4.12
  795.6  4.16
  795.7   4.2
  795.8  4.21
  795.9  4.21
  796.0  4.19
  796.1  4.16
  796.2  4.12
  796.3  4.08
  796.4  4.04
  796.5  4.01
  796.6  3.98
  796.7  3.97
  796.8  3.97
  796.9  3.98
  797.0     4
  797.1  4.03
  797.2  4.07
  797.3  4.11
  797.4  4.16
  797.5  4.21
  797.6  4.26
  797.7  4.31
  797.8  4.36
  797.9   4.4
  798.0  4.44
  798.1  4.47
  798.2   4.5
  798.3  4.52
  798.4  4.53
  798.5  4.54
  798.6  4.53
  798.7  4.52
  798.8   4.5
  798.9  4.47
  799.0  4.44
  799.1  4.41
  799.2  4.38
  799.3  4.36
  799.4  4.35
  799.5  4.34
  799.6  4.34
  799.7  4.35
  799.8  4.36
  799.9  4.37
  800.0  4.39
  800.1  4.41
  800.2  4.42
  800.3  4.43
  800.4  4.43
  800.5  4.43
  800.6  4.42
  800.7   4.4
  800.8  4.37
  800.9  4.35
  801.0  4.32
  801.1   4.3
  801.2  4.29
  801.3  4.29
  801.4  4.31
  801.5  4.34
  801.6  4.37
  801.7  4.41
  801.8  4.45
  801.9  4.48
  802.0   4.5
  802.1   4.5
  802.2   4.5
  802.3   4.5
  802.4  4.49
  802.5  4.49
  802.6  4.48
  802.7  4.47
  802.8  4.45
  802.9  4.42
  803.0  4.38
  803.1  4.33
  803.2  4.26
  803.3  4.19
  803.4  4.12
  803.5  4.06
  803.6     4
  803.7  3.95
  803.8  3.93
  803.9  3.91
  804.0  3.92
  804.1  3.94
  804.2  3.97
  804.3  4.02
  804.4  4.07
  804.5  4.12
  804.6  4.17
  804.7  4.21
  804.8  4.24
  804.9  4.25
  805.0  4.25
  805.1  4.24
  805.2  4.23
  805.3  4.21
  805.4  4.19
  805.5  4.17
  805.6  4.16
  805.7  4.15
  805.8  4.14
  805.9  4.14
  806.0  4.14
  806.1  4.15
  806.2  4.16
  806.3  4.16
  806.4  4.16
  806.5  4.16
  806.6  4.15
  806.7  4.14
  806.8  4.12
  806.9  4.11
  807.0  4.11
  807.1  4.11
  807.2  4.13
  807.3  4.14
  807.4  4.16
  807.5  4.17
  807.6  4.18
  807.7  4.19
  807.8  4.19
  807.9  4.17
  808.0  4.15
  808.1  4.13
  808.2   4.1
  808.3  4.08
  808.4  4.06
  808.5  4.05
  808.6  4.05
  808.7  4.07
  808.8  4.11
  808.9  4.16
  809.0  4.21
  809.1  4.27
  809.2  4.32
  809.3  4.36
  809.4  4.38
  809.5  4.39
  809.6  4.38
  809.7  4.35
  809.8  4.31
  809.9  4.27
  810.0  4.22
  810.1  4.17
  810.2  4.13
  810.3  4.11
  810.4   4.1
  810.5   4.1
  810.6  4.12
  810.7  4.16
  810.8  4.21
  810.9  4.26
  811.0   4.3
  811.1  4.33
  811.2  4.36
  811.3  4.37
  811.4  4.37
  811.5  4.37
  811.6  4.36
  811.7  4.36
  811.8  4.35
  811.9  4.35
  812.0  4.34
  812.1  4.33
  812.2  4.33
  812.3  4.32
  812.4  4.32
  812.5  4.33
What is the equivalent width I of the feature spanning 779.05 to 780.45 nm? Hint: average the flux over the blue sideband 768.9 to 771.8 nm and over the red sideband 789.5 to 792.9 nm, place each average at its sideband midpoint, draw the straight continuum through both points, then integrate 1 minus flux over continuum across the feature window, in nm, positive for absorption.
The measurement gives 0.582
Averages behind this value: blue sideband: 8.15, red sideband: 5.46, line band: 4.05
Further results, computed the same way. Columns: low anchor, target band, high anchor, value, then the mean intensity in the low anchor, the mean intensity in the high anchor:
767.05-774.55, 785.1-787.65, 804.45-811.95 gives 0.804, 8.11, 4.2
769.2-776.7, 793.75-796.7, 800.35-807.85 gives 0.780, 8.56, 4.23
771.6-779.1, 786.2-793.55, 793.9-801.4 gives 0.568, 7.42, 4.22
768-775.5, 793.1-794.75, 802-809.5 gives 0.513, 8.53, 4.19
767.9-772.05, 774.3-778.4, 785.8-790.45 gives 0.886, 8.01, 4.78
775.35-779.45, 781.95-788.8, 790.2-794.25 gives 0.361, 4.2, 4.88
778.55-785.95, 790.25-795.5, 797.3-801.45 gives -0.434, 4.15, 4.39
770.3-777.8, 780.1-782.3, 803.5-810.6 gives 0.980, 8.29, 4.15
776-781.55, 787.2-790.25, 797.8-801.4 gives -0.400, 4.1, 4.41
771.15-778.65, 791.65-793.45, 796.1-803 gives 0.234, 7.98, 4.34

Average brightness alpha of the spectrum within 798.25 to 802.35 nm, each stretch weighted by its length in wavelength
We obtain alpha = 4.41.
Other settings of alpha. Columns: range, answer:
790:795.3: 4.74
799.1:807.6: 4.26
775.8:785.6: 4.14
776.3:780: 4.07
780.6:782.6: 4.12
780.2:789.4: 4.3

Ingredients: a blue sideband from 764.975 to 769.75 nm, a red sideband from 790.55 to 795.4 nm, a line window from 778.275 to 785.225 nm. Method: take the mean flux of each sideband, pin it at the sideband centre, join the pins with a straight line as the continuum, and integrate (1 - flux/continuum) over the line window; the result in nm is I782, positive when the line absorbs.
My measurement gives 0.581 nm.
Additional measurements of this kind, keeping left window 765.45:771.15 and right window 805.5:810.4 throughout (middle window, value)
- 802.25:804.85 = 0.05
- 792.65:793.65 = 0.12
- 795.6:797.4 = 0.14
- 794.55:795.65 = 0.11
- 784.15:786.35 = 0.20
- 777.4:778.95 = 0.25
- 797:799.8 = 0.01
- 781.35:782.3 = 0.13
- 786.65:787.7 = -0.01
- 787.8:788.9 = 0.04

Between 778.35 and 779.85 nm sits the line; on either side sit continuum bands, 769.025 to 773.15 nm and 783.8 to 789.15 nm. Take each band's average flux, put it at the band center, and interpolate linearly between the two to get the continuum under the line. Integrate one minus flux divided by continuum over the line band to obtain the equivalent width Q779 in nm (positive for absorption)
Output 0.63 nm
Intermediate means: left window 9.96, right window 4.39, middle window 4.07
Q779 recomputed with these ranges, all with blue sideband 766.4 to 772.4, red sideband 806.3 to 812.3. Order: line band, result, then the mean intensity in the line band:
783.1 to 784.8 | 0.57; 4.29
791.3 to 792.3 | 0.00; 5.77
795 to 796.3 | 0.31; 4.1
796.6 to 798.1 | 0.31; 4.17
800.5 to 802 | 0.17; 4.37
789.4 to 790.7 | 0.03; 5.75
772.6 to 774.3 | 0.05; 7.11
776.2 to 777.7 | 0.63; 4.09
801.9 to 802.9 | 0.07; 4.48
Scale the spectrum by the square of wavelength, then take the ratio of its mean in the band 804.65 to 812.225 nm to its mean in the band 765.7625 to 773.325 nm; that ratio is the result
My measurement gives 0.62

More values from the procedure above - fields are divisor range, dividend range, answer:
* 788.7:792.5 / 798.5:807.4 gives 0.82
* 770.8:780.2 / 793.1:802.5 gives 0.61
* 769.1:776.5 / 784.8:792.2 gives 0.59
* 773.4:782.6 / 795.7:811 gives 0.89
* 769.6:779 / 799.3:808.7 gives 0.60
